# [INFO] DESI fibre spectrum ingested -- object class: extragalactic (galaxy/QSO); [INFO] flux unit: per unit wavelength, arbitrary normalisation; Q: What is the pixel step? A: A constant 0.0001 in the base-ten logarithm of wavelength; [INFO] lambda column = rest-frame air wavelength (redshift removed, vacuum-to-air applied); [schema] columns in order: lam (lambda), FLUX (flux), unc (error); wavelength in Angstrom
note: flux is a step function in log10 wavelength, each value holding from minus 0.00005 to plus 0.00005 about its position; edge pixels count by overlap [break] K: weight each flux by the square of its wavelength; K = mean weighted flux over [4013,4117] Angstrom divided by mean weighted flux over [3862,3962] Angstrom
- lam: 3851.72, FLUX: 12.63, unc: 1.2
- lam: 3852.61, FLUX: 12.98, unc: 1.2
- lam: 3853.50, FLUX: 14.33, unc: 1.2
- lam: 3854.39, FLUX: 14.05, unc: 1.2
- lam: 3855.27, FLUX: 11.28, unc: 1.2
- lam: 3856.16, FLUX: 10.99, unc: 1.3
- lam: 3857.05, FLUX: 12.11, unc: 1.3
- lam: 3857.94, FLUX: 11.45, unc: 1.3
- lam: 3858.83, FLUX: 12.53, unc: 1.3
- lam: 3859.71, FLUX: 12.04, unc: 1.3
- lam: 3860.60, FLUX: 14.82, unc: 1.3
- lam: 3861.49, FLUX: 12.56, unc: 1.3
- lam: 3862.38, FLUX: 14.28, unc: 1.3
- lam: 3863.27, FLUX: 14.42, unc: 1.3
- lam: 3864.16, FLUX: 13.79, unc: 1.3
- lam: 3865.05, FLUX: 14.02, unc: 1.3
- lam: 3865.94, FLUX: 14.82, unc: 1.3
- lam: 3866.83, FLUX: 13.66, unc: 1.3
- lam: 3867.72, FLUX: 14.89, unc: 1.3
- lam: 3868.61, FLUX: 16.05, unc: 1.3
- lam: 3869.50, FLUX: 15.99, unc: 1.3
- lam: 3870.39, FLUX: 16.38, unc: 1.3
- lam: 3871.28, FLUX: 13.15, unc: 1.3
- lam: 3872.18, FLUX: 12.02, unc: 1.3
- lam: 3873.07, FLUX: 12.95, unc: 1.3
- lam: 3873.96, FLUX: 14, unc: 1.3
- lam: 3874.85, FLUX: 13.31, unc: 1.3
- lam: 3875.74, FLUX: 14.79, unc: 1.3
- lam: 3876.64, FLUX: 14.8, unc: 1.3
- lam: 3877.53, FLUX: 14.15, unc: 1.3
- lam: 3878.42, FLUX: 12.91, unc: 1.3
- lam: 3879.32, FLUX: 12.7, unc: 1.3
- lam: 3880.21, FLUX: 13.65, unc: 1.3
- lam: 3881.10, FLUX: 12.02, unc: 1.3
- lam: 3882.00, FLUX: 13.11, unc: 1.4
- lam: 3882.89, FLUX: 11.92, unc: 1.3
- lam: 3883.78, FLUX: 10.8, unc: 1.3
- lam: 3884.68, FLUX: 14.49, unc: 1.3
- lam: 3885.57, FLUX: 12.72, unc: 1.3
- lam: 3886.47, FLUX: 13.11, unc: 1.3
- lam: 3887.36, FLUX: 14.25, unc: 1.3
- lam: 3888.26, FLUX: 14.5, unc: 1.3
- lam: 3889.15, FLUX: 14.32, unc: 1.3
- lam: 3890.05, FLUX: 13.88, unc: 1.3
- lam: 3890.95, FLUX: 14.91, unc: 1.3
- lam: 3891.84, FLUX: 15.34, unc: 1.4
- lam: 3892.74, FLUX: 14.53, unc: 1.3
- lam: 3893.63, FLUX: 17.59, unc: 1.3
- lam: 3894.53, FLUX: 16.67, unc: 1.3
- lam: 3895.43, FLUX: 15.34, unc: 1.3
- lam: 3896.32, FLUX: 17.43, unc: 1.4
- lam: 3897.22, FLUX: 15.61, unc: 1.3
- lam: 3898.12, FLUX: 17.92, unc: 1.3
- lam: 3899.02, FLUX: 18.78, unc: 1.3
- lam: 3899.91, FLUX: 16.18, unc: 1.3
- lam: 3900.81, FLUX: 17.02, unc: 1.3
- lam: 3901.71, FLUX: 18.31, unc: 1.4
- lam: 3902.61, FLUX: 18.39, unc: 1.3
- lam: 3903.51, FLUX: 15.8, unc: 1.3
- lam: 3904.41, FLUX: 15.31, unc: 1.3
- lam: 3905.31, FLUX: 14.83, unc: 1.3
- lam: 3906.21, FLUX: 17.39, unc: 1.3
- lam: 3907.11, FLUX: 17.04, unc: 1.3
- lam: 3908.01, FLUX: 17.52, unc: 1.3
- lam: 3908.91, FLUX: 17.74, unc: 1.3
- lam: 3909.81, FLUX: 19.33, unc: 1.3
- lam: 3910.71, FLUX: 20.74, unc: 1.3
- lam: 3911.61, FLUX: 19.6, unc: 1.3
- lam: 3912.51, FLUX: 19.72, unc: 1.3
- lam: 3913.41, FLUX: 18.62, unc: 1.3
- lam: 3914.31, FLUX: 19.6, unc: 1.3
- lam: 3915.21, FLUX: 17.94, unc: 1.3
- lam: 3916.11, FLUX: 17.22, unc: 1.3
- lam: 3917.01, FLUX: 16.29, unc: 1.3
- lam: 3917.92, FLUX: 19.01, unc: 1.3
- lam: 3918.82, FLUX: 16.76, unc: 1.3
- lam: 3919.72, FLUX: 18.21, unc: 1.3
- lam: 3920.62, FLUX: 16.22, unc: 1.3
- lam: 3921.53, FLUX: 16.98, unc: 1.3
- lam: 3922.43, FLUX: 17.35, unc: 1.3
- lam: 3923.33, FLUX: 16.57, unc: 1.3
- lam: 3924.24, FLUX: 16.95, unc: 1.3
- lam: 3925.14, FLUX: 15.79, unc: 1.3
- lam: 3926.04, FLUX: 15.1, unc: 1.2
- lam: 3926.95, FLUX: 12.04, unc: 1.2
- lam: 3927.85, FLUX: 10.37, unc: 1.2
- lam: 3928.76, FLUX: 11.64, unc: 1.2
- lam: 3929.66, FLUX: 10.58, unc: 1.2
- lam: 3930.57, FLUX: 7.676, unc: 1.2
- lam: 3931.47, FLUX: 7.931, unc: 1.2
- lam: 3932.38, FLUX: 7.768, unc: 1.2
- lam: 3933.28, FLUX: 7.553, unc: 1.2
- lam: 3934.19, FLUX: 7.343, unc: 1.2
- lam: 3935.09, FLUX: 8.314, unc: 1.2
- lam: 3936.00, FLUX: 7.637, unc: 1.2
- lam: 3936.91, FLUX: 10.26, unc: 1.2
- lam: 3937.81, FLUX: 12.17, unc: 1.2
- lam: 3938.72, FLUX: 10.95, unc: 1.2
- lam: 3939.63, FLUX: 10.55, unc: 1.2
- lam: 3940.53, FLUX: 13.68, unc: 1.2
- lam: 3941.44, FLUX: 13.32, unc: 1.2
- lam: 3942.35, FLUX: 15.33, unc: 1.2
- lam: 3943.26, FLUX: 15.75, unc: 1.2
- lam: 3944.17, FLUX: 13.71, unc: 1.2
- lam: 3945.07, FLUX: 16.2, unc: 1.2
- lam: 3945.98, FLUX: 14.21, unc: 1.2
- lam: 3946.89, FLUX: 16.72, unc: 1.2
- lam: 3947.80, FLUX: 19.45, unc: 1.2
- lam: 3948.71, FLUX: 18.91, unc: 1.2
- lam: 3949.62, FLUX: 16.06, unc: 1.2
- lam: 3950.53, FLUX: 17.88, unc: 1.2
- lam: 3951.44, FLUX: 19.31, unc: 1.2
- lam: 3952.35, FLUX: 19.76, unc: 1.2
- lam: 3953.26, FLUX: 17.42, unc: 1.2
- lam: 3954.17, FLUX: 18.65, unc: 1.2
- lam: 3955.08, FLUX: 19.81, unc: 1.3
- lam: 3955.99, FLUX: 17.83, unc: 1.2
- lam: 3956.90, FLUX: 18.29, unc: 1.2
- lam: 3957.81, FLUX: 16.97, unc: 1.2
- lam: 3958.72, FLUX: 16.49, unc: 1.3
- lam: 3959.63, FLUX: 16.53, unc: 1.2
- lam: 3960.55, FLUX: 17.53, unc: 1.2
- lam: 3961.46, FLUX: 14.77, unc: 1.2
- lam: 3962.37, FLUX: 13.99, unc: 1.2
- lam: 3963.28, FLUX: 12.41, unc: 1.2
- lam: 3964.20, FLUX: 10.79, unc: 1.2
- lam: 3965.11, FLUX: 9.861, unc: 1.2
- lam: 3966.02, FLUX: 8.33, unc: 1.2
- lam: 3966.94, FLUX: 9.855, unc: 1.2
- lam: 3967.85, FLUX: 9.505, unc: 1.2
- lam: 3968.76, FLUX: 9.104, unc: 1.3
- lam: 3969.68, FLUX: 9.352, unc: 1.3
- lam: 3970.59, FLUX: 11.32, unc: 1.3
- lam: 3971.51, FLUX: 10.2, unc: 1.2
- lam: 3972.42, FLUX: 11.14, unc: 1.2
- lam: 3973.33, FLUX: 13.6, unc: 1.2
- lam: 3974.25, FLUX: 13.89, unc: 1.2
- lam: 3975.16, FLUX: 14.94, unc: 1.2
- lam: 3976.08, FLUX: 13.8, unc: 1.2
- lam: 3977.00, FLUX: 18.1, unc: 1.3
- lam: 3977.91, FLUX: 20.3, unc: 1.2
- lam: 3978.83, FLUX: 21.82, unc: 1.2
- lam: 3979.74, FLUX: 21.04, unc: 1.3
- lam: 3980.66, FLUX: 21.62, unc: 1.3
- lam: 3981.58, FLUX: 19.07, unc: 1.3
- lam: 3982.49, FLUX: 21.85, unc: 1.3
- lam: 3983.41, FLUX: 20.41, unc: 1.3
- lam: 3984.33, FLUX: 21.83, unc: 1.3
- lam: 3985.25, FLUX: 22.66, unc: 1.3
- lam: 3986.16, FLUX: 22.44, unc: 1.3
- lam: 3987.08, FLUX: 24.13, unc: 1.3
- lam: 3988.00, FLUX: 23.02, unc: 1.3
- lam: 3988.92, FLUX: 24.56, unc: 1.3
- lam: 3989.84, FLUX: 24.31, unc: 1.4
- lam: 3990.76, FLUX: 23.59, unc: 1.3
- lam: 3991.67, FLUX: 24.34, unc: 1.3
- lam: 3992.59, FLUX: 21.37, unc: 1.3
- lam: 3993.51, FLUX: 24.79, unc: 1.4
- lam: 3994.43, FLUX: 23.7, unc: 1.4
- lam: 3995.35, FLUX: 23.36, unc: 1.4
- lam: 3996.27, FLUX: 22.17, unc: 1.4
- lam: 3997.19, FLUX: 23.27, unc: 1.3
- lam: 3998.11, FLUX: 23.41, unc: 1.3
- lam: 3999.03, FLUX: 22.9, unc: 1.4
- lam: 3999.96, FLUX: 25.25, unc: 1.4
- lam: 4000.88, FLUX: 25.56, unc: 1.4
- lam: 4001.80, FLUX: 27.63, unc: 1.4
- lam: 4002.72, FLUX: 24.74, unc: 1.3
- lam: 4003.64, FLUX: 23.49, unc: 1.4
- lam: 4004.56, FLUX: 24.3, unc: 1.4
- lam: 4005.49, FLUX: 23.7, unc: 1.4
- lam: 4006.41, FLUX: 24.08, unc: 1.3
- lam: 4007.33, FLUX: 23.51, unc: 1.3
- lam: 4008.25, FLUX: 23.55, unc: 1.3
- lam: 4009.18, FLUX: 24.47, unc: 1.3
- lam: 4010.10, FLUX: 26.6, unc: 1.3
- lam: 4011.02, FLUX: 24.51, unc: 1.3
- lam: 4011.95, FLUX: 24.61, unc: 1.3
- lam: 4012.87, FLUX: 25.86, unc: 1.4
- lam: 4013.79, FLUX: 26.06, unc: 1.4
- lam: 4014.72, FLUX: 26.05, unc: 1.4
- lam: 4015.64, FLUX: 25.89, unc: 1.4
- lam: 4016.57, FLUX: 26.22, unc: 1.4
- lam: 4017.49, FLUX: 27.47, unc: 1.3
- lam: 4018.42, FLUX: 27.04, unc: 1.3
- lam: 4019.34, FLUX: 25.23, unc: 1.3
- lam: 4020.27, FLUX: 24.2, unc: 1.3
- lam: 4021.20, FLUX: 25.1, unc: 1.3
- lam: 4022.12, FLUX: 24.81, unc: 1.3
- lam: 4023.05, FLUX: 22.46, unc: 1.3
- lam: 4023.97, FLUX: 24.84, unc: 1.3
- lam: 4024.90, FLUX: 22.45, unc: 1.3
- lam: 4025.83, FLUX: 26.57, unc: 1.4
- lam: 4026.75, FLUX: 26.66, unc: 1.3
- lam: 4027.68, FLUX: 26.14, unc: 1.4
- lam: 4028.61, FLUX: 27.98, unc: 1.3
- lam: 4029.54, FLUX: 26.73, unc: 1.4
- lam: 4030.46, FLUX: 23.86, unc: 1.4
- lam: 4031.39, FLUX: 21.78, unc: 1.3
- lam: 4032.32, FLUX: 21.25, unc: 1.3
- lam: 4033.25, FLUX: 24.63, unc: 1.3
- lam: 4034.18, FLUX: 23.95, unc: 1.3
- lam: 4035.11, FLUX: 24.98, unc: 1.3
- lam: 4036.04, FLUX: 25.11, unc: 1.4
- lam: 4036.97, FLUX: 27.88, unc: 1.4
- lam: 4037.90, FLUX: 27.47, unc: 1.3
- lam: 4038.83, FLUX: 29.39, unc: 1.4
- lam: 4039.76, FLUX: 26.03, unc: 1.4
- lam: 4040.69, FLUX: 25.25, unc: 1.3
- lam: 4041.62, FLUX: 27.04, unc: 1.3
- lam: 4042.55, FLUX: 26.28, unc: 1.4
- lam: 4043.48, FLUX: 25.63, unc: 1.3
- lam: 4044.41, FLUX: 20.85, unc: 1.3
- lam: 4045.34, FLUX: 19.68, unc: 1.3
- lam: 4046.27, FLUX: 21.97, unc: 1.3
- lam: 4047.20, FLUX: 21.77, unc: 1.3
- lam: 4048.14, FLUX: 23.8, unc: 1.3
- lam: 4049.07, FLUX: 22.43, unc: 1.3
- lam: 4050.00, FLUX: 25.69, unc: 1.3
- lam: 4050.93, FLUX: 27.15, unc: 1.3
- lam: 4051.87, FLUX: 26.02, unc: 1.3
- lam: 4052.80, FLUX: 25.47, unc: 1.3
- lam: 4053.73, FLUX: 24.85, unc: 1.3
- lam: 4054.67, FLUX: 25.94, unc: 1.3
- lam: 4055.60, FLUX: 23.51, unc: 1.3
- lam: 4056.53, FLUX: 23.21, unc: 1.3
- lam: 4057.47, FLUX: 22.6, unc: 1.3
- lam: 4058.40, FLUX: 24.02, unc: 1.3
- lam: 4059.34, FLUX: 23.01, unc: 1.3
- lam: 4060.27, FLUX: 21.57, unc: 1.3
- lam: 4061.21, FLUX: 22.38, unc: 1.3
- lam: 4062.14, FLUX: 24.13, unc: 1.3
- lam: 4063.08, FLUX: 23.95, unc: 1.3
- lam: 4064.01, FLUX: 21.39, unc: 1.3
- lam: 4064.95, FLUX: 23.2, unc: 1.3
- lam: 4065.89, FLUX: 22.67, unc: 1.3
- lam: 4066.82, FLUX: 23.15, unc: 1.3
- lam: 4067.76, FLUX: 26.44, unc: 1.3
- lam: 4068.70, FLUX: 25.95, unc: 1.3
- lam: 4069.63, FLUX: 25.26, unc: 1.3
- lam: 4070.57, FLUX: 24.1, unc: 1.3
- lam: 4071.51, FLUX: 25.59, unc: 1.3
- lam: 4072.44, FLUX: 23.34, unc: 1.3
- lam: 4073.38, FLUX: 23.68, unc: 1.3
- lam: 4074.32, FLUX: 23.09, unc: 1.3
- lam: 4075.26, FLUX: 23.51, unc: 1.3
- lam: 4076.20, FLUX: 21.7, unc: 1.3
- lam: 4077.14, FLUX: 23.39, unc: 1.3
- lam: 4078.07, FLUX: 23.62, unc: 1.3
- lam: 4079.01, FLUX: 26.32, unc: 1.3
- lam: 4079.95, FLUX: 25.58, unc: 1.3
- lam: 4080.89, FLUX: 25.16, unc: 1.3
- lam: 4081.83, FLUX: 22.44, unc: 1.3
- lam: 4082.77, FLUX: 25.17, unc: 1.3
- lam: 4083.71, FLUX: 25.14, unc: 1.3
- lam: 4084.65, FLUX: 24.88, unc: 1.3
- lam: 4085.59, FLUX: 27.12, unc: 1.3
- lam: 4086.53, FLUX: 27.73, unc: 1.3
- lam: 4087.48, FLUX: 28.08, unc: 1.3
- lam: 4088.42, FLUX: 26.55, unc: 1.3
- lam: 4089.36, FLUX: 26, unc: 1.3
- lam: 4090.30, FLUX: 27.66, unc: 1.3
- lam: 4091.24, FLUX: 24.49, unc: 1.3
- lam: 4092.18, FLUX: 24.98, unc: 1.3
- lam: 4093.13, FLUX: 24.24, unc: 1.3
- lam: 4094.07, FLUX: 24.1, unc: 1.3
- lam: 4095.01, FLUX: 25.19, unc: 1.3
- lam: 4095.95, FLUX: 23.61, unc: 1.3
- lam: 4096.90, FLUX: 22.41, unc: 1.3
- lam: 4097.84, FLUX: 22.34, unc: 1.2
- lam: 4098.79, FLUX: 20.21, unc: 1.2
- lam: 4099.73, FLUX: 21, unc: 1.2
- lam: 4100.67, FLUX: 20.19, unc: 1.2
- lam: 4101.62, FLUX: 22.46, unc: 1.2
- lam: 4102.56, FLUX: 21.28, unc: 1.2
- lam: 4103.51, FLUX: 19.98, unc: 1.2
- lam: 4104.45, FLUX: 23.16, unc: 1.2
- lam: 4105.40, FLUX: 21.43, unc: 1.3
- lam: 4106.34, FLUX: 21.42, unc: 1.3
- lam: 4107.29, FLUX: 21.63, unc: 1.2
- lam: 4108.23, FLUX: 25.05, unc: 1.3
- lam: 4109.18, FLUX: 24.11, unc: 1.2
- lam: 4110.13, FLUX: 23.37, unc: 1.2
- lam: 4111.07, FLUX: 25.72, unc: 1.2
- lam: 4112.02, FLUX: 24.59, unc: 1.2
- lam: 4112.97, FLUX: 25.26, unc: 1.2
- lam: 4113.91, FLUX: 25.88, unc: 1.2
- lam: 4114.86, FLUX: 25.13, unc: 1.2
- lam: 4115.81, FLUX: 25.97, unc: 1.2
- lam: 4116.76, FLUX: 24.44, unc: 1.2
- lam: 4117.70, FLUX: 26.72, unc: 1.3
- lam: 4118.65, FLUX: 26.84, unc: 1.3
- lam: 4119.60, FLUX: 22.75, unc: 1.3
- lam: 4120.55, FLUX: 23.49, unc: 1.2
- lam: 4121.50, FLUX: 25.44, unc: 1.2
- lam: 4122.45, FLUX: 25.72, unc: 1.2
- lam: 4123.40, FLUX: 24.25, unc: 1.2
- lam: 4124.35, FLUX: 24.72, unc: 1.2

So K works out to 1.74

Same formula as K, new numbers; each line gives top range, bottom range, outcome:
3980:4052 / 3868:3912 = 1.69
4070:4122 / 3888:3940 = 1.76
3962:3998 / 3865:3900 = 1.30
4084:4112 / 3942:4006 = 1.37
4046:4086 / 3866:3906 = 1.78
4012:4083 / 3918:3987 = 1.73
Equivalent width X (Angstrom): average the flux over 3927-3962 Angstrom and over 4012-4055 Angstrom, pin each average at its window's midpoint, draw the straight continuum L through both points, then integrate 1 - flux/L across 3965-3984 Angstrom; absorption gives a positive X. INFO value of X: 3.3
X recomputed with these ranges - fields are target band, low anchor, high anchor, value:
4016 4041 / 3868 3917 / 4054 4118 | -4.5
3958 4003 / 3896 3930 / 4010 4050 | 6.5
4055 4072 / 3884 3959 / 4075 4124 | -0.9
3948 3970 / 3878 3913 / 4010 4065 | 5.1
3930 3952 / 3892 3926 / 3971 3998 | 6.8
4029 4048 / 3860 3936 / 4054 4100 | -2.1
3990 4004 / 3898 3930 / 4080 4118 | -2.7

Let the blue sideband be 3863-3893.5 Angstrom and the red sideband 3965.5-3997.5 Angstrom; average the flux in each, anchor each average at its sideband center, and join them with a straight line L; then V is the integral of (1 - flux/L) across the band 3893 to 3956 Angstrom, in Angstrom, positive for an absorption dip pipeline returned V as 1.4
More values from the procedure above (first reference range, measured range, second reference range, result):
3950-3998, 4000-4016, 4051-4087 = -3.8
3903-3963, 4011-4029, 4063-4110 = -4.7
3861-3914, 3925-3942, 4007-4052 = 7.3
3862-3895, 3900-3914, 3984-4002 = -1.1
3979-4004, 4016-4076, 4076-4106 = -2.2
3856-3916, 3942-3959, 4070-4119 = 0.6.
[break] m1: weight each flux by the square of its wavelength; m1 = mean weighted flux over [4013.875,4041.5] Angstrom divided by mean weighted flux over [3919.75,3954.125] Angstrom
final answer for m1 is 1.9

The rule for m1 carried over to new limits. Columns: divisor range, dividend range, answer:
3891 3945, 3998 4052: 1.75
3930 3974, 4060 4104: 1.91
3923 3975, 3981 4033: 1.86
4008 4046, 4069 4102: 0.99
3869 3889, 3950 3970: 1.14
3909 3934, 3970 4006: 1.43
